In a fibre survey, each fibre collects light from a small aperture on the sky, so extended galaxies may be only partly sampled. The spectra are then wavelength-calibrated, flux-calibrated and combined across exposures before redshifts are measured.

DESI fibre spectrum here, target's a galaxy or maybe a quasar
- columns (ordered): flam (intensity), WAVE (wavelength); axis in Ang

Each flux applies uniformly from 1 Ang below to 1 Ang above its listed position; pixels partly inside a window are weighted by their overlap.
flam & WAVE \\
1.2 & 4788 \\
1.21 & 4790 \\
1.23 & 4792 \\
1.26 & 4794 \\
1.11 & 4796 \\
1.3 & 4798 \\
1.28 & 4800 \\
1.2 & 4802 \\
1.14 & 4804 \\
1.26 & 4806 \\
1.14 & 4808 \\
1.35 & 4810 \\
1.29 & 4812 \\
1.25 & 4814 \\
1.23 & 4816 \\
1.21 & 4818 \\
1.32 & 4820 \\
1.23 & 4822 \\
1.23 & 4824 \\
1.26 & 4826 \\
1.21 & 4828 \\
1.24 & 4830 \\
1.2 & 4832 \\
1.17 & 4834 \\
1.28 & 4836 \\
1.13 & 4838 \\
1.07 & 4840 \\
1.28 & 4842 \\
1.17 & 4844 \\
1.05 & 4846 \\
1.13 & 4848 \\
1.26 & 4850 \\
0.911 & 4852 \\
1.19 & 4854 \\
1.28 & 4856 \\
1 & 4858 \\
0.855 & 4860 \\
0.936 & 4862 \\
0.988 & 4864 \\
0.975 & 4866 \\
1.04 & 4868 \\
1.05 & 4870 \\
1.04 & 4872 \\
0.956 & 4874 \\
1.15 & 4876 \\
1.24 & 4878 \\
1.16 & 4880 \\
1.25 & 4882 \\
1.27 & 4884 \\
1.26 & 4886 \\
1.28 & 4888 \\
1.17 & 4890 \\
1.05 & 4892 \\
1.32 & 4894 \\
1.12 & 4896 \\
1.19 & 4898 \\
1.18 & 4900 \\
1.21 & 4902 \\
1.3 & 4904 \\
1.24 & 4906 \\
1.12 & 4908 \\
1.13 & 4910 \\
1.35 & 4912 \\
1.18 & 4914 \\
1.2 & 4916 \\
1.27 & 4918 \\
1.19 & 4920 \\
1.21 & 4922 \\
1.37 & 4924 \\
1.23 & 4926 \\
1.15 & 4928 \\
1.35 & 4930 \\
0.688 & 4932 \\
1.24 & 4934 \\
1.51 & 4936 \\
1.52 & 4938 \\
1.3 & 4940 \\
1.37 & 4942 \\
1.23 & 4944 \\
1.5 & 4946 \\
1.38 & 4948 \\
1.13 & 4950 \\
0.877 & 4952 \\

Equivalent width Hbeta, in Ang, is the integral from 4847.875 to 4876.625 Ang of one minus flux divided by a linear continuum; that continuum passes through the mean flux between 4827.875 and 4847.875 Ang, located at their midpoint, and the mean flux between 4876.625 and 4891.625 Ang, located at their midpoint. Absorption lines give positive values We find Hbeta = 3.7 Ang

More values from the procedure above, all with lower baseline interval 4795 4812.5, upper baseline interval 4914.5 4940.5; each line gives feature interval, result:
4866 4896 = 2.1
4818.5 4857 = 1.3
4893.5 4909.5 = 0.5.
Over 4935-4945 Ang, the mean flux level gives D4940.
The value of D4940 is 1.39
